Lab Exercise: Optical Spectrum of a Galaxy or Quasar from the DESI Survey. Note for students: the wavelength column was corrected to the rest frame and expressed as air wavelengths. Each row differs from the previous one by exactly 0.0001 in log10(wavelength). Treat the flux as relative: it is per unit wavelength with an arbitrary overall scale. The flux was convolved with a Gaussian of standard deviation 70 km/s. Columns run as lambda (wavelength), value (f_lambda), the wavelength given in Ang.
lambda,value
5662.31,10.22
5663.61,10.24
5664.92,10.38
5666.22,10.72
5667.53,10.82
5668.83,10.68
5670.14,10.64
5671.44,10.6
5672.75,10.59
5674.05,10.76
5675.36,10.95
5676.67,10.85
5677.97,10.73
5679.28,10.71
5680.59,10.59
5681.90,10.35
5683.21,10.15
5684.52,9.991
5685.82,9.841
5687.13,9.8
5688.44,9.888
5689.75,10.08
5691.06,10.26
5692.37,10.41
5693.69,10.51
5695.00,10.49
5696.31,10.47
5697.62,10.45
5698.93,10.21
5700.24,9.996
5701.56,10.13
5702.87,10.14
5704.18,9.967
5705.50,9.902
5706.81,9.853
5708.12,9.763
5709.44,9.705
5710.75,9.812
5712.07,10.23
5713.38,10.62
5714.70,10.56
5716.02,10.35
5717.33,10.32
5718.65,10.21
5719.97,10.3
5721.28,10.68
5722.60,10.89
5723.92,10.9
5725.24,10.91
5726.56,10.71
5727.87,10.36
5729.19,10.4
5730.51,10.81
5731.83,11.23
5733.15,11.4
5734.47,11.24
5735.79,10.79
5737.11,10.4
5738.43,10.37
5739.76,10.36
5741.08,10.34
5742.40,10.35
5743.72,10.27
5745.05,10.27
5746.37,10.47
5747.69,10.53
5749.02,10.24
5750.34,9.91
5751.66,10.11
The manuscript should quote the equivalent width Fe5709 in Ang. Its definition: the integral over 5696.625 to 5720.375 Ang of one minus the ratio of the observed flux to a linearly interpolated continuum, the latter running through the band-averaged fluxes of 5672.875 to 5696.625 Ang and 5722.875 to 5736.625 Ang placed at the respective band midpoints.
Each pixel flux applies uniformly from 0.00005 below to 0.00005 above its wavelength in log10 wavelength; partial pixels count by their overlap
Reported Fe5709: 1.11 Ang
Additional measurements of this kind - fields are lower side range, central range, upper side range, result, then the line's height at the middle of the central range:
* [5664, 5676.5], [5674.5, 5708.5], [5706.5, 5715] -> 0.3 Ang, 10.4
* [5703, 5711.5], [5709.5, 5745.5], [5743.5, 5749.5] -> -1.5 Ang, 10.1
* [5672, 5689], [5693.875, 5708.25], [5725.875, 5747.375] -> 0.5 Ang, 10.5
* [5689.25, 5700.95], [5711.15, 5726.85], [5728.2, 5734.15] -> 0.3 Ang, 10.7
